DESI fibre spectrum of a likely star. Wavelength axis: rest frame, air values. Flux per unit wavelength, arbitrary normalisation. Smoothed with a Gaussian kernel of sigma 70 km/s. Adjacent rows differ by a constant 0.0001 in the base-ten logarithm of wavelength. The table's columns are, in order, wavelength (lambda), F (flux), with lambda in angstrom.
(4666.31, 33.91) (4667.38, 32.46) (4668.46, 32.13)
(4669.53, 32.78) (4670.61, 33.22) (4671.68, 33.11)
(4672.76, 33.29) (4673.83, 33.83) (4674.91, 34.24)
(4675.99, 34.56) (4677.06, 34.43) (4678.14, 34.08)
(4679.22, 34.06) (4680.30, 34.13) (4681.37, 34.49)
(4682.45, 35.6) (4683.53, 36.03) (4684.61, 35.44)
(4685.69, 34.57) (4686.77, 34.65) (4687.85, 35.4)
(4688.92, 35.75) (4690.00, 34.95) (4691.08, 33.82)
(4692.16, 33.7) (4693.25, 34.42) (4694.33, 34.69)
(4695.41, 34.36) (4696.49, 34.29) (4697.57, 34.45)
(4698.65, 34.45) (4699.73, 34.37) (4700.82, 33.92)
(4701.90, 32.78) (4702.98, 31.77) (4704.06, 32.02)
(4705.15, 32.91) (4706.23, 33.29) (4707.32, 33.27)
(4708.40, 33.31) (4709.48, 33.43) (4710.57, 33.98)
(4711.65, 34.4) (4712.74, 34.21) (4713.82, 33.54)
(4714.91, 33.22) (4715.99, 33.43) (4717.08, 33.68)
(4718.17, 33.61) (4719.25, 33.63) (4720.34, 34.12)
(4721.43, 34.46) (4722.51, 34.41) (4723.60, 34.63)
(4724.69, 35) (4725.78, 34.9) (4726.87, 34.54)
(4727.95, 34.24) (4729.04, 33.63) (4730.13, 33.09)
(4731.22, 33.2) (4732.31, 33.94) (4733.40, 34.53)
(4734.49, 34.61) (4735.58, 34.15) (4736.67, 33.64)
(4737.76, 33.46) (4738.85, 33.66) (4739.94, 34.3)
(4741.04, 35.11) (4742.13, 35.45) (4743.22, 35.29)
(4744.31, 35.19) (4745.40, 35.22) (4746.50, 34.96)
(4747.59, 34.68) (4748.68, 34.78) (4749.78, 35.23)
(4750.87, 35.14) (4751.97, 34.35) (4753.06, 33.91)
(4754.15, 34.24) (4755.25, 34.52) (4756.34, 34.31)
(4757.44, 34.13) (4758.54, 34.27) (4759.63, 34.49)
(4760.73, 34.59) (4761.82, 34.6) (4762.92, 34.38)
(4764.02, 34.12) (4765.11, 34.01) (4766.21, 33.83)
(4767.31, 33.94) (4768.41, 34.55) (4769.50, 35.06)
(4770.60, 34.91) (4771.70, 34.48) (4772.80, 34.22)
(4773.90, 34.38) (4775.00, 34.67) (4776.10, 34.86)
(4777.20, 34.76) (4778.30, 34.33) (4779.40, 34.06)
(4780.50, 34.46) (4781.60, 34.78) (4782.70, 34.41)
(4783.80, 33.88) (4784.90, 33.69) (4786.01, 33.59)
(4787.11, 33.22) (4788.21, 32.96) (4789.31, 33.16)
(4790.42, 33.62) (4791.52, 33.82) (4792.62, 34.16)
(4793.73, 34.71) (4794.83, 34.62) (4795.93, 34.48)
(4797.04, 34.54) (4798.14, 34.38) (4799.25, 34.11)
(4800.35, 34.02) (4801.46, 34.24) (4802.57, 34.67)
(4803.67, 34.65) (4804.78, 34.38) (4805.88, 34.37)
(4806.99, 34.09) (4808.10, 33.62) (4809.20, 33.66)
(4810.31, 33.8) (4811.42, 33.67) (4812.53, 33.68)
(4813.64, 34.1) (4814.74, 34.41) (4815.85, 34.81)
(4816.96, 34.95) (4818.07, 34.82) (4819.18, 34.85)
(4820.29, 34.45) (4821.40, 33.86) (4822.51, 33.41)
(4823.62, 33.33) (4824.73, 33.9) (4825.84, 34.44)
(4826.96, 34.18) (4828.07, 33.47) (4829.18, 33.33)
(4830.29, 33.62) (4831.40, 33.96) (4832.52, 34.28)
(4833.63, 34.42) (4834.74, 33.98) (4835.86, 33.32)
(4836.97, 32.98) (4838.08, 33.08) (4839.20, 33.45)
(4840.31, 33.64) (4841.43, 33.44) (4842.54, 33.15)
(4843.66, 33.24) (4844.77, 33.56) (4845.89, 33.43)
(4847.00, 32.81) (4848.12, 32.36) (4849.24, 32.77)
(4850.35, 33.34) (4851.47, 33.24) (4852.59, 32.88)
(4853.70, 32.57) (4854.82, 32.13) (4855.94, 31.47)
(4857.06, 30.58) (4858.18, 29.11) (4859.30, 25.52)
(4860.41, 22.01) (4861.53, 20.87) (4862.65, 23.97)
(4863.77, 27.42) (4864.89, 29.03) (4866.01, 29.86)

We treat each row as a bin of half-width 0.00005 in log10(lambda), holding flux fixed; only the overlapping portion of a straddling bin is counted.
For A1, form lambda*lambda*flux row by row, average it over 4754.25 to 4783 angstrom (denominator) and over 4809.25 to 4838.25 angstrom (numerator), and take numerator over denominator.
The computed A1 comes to 1.01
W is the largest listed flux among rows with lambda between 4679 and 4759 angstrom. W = 36.03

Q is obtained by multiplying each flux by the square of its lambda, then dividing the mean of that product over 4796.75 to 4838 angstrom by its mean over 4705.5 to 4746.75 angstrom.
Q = 1.04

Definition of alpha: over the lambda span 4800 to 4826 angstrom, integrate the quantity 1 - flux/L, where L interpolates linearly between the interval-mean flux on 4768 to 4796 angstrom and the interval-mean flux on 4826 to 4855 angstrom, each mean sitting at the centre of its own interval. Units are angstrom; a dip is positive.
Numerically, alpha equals -0.3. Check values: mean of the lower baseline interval 34.2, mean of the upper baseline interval 33.4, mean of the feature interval 34.2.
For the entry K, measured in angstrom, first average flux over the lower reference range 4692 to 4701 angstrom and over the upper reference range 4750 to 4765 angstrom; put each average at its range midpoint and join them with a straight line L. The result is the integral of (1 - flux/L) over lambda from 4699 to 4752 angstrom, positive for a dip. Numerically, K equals 0.5 angstrom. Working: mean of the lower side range 34.3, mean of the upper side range 34.4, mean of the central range 34.1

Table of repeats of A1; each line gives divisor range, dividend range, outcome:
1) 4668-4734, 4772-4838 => 1.05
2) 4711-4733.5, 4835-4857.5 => 1.02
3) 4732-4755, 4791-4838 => 1.02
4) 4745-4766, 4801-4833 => 1.01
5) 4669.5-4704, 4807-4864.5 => 1.01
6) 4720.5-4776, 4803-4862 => 0.99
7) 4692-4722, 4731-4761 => 1.04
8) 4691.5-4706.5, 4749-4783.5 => 1.05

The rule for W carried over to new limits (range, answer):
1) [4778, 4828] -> 34.95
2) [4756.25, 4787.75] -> 35.06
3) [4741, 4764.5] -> 35.45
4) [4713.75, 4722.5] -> 34.46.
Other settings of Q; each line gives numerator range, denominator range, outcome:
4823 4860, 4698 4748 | 1.01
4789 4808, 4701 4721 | 1.06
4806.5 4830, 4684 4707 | 1.05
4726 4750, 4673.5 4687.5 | 1.02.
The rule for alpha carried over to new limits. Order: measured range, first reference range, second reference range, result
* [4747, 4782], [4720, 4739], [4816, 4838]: -0.4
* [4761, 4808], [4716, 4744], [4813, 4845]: -0.3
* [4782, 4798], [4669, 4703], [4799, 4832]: 0.1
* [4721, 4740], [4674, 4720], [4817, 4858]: -0.1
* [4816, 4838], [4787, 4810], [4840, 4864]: -1.2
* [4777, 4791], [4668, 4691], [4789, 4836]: 0.1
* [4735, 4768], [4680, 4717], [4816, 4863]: -1.0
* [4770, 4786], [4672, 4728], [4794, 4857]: -0.2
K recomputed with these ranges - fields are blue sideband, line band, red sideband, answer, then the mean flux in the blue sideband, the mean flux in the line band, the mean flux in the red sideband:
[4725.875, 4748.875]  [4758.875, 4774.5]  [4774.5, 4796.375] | -0.08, 34.4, 34.4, 34.1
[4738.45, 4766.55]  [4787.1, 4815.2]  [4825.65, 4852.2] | -0.10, 34.6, 34.1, 33.5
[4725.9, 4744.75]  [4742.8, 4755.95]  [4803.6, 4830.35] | -0.21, 34.3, 34.8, 34.1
